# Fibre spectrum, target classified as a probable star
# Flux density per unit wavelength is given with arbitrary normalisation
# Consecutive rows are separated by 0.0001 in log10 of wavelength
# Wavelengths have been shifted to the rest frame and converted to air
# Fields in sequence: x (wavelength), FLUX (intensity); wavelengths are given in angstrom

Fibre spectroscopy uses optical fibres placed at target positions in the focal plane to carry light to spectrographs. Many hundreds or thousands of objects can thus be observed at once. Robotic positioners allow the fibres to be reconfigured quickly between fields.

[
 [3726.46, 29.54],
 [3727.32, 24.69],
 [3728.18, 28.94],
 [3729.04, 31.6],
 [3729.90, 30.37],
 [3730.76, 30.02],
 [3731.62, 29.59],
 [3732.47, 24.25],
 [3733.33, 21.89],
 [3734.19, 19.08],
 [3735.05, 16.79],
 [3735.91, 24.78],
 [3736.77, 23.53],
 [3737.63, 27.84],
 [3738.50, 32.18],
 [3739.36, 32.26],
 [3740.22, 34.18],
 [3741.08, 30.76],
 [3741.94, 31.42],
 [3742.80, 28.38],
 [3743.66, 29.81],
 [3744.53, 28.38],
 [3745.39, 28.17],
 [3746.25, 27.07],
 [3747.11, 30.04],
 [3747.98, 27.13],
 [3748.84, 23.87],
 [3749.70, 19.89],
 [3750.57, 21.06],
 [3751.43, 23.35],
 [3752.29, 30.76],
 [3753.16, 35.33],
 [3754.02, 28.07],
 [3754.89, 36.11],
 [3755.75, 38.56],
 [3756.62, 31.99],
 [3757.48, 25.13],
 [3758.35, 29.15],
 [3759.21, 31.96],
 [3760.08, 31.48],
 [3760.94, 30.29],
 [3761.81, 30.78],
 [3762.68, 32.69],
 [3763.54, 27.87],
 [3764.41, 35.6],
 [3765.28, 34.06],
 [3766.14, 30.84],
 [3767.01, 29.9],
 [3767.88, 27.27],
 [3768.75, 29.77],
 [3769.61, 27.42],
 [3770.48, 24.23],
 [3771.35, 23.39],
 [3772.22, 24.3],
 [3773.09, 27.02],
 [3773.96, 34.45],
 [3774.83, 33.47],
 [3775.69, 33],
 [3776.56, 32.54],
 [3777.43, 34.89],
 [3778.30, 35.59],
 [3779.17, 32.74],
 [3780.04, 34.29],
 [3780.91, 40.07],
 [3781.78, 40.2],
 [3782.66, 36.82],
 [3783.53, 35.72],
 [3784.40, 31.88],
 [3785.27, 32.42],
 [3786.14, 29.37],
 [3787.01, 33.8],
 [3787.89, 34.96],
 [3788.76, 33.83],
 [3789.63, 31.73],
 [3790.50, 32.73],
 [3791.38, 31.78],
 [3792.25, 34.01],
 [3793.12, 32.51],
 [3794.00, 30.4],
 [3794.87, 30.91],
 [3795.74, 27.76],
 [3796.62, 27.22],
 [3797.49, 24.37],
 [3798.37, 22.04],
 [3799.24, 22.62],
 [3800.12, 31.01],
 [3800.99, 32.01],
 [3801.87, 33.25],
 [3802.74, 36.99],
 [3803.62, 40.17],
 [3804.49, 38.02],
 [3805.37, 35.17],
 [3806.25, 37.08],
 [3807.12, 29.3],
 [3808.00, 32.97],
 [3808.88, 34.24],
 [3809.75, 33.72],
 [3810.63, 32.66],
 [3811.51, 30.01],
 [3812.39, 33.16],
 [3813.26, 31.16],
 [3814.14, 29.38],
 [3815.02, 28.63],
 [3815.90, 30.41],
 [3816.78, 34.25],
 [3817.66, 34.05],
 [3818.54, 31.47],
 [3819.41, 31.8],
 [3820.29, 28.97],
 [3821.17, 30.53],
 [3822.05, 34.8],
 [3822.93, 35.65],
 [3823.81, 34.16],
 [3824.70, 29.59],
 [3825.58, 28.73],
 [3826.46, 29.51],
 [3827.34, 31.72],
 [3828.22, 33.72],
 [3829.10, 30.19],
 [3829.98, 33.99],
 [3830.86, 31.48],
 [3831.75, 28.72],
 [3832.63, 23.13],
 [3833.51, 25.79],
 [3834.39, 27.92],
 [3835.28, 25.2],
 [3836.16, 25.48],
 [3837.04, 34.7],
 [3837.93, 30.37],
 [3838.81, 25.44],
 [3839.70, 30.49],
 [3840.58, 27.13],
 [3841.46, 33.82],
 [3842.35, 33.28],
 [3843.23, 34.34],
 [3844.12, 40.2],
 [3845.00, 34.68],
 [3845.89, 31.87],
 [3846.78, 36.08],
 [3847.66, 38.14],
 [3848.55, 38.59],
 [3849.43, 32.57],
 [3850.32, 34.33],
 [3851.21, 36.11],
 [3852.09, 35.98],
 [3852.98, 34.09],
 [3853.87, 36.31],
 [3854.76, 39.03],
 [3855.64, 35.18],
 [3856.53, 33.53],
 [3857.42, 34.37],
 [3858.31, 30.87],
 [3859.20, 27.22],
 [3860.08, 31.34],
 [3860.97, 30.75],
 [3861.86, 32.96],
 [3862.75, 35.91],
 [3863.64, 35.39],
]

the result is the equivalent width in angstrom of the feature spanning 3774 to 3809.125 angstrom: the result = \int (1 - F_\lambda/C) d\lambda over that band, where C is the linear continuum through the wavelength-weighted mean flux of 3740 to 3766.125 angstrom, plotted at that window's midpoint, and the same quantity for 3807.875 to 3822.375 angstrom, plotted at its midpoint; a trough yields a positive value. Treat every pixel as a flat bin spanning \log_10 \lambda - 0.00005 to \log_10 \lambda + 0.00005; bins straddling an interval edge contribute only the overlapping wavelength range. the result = -2.0 angstrom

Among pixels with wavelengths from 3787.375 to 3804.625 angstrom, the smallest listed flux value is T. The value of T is 22.04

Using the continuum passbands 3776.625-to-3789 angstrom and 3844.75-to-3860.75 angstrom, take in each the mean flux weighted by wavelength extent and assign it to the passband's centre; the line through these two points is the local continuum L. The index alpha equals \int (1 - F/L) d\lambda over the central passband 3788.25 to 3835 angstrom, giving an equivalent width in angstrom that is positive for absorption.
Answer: 4.4 angstrom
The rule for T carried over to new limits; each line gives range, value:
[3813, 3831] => 28.63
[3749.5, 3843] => 19.89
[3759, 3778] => 23.39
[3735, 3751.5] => 16.79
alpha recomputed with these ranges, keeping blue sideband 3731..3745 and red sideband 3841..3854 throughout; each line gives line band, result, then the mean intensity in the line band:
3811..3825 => 0.6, 31.8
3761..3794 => -2.1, 32.1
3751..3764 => -1.0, 30.9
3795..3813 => 0.3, 31.7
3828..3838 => 1.5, 29.1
